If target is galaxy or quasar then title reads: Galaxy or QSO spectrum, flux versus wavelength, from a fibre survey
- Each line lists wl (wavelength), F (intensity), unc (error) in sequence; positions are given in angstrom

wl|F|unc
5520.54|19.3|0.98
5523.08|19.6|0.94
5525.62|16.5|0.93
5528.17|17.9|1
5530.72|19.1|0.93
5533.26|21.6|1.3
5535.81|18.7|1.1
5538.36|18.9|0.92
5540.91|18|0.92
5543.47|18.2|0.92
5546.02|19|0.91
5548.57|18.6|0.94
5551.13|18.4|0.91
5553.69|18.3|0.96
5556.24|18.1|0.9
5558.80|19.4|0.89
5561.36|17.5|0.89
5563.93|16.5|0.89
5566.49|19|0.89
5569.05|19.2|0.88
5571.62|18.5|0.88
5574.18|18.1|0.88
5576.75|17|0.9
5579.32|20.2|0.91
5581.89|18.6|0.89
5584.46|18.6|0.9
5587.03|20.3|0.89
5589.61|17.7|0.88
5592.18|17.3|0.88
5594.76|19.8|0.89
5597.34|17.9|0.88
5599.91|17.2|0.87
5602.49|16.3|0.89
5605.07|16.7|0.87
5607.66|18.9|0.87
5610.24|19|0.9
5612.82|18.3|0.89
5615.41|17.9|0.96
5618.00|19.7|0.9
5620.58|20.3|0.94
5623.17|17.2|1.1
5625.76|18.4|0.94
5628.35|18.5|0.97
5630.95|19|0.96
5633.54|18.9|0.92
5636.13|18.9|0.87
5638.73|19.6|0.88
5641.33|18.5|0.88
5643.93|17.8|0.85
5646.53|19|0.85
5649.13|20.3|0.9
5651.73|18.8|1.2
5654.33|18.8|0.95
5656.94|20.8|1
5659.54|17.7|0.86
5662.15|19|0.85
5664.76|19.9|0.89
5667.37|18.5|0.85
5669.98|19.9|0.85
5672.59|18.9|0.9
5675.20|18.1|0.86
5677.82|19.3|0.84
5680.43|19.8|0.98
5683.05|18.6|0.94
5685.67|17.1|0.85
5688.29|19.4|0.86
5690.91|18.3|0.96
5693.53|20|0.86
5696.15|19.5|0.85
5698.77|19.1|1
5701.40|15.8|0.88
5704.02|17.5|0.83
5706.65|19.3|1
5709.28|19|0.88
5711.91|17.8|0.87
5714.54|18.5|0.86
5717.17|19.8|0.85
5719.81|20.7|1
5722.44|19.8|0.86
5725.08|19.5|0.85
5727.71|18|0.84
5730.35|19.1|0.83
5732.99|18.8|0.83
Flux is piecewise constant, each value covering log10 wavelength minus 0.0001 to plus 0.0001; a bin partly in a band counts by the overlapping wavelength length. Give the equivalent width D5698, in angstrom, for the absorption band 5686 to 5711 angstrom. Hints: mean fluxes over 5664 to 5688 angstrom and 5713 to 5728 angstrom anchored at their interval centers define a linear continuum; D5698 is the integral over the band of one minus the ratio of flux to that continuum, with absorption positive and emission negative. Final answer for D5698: 0.78 angstrom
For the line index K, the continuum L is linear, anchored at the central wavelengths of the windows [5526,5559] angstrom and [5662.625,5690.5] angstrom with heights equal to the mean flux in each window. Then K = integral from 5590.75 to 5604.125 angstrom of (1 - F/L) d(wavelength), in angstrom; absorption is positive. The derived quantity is 0.8 angstrom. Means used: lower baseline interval 18.7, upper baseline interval 18.9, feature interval 17.7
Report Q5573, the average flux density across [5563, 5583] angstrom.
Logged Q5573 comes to 18.4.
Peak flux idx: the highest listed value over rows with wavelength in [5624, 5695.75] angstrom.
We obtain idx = 20.8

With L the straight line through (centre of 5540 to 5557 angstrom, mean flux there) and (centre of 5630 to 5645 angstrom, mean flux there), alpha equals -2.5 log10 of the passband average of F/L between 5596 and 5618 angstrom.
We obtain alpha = 0.046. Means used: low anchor 18.4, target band 17.9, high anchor 18.8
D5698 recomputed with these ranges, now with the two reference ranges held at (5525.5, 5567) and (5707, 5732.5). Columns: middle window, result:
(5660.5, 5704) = 0.5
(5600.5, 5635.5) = 0.7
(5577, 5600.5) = 0.1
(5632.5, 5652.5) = -0.1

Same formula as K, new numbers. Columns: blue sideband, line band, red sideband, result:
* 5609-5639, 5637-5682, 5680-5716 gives -1.1 angstrom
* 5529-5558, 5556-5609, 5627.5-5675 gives 1.8 angstrom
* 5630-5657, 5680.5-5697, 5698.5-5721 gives -0.1 angstrom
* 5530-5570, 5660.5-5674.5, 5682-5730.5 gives -0.3 angstrom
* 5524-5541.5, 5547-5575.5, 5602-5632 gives 0.4 angstrom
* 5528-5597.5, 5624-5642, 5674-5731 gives -0.1 angstrom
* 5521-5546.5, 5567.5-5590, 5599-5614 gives -0.7 angstrom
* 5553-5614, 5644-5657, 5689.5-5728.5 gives -0.5 angstrom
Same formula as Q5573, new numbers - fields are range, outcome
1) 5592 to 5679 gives 18.7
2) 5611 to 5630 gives 18.6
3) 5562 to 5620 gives 18.3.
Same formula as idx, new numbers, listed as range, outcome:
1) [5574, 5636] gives 20.3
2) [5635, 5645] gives 19.6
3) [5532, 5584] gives 21.6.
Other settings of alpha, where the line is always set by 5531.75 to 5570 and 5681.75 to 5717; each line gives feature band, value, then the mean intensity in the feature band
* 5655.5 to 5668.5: -0.04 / 19.2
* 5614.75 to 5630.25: -0.01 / 18.7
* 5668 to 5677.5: -0.03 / 19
